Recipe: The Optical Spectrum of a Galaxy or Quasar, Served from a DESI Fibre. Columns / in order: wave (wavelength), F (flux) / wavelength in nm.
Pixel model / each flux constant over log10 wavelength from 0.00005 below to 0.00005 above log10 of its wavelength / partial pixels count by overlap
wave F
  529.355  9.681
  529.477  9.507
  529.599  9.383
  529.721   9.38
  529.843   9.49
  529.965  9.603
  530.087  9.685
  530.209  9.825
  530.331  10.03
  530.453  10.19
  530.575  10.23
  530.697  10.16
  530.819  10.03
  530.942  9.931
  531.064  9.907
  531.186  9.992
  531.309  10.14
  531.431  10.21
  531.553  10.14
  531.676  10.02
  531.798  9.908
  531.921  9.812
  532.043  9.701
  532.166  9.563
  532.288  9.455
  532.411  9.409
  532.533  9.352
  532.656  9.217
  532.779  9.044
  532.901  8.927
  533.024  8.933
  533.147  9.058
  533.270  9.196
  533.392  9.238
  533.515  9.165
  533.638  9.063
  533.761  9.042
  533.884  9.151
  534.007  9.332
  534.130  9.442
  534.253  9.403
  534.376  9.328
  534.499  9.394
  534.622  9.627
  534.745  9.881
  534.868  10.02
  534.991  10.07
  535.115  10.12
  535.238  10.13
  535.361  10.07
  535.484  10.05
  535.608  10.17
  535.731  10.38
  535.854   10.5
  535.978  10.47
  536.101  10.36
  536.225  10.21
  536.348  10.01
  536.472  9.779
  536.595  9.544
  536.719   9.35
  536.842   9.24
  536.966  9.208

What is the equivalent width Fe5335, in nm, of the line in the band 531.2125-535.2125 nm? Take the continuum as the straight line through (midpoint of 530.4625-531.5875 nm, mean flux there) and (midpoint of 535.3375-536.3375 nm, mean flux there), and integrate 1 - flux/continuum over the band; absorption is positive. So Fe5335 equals 0.26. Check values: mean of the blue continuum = 10.1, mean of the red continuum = 10.3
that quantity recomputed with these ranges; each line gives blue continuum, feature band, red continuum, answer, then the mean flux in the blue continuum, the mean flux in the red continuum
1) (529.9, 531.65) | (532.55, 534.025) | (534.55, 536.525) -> 0.139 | 10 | 10.1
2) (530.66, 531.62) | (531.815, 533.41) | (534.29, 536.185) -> 0.116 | 10.1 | 10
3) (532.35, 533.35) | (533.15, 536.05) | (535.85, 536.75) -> -0.031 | 9.15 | 10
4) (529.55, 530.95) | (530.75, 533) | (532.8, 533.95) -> -0.060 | 9.83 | 9.09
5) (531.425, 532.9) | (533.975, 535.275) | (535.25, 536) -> 0.047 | 9.6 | 10.3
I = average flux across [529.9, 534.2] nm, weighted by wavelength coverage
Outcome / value 9.6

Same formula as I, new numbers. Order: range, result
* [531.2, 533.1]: 9.59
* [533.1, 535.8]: 9.61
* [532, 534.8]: 9.3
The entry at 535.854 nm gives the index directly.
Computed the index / 10.5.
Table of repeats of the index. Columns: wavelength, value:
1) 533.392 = 9.238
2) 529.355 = 9.681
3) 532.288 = 9.455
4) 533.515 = 9.165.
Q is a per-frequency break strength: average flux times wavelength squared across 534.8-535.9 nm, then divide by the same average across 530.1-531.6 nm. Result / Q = 1.0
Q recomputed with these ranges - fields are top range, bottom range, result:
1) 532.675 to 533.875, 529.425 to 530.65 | 0.94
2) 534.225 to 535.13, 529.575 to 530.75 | 1.01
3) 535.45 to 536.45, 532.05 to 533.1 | 1.12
